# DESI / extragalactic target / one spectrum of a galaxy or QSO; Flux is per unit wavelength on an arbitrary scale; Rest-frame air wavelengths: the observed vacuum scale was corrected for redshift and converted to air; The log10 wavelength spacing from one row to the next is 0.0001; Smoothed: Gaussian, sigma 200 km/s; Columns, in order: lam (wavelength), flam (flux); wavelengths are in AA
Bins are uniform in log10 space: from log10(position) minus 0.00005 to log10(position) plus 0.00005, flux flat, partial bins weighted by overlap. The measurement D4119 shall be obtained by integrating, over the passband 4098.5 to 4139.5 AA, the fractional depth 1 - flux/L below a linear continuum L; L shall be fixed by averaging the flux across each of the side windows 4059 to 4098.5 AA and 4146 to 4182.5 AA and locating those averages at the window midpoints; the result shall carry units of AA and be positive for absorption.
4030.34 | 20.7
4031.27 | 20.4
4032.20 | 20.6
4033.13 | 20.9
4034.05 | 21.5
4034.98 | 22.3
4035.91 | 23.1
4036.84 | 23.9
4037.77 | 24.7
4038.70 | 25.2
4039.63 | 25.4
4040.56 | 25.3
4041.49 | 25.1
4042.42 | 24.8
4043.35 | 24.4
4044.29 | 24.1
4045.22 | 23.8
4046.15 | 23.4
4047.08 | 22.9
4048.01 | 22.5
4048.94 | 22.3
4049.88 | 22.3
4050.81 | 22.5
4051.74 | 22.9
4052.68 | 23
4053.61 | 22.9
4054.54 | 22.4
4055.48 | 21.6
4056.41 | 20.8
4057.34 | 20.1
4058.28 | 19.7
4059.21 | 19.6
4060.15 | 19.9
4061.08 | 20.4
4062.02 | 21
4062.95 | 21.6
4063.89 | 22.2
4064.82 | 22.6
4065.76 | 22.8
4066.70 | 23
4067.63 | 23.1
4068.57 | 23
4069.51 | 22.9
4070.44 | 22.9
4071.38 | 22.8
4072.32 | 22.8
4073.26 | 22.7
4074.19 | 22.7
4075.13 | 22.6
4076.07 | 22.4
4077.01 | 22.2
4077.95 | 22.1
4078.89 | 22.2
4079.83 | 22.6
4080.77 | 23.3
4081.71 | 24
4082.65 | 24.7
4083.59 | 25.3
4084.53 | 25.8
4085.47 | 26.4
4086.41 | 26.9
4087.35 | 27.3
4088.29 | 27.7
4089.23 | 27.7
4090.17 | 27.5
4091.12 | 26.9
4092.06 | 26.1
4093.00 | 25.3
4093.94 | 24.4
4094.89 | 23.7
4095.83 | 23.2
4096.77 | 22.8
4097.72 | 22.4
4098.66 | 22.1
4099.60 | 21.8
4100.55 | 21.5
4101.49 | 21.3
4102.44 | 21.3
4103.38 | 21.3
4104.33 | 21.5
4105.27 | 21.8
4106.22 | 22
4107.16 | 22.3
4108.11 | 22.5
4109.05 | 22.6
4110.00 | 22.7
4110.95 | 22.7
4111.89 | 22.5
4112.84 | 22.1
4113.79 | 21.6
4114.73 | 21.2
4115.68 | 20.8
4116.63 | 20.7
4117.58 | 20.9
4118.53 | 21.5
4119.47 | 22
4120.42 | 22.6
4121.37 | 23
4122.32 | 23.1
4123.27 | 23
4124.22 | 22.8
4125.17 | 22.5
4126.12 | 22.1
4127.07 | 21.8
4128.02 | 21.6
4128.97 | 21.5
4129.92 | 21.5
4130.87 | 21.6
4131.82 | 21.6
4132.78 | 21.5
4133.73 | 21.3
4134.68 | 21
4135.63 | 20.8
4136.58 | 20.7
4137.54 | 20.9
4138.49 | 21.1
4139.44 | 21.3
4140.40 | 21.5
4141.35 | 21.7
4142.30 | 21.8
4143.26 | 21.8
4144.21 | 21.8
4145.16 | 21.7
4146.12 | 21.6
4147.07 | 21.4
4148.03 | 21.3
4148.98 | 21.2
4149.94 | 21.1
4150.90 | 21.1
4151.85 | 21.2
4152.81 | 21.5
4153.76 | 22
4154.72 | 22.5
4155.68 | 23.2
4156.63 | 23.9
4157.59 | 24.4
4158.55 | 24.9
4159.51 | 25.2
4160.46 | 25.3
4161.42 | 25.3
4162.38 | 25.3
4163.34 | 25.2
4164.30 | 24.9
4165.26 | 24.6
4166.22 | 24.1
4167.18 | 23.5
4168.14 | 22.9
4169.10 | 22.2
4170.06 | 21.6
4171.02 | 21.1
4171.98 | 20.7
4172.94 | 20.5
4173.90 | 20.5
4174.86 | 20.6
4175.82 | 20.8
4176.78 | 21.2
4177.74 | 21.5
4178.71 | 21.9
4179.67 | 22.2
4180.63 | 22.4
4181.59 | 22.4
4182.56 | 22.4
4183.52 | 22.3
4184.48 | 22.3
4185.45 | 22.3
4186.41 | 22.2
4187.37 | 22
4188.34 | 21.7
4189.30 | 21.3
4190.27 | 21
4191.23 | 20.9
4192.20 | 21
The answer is 2.39 AA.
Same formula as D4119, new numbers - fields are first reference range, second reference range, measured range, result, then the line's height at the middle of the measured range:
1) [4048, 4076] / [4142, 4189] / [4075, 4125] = -2.3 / 22.2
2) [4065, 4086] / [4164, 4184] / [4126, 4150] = 1.2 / 22.5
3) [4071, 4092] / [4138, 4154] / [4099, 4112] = 0.8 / 23.4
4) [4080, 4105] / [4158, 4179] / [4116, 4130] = 1.0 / 23.7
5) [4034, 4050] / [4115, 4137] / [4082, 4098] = -2.1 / 22.6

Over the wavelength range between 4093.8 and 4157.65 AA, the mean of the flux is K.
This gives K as 21.9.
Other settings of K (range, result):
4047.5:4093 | 23.2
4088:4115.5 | 23.1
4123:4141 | 21.6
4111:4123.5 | 21.9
